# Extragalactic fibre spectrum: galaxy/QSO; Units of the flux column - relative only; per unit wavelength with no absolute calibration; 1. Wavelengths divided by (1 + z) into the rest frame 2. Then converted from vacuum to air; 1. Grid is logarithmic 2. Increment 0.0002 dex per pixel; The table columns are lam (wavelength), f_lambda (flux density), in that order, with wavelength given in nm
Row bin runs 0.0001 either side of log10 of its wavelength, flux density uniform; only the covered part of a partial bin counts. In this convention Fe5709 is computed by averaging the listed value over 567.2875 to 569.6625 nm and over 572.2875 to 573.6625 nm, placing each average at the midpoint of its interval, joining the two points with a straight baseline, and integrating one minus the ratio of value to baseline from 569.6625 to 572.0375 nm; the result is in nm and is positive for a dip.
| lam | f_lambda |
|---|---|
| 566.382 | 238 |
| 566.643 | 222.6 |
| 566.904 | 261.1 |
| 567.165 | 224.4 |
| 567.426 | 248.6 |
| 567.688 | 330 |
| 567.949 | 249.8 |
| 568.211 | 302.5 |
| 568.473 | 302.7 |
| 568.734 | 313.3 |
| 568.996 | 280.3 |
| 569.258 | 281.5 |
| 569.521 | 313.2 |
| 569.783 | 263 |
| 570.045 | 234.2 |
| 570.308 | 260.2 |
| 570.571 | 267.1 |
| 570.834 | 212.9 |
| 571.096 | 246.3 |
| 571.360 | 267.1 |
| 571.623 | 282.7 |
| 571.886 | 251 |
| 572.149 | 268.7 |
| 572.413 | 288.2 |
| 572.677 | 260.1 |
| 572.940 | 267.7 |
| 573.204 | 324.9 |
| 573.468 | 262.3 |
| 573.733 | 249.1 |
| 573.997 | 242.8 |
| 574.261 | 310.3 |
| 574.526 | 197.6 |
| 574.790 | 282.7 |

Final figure 0.26 nm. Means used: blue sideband 291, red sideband 279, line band 254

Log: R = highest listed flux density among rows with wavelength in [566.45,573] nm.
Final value 330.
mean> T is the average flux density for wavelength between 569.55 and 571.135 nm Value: 252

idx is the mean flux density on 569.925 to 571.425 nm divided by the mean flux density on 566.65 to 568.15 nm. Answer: 0.95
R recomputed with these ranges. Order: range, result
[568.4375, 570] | 313.3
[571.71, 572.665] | 288.2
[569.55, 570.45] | 263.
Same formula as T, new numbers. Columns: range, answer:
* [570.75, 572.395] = 258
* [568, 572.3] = 271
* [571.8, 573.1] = 269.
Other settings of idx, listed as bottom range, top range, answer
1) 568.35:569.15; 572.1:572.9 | 0.91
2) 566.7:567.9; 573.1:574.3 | 1.05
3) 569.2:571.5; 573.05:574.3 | 1.06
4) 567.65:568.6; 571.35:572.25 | 0.91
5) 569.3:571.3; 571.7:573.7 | 1.06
